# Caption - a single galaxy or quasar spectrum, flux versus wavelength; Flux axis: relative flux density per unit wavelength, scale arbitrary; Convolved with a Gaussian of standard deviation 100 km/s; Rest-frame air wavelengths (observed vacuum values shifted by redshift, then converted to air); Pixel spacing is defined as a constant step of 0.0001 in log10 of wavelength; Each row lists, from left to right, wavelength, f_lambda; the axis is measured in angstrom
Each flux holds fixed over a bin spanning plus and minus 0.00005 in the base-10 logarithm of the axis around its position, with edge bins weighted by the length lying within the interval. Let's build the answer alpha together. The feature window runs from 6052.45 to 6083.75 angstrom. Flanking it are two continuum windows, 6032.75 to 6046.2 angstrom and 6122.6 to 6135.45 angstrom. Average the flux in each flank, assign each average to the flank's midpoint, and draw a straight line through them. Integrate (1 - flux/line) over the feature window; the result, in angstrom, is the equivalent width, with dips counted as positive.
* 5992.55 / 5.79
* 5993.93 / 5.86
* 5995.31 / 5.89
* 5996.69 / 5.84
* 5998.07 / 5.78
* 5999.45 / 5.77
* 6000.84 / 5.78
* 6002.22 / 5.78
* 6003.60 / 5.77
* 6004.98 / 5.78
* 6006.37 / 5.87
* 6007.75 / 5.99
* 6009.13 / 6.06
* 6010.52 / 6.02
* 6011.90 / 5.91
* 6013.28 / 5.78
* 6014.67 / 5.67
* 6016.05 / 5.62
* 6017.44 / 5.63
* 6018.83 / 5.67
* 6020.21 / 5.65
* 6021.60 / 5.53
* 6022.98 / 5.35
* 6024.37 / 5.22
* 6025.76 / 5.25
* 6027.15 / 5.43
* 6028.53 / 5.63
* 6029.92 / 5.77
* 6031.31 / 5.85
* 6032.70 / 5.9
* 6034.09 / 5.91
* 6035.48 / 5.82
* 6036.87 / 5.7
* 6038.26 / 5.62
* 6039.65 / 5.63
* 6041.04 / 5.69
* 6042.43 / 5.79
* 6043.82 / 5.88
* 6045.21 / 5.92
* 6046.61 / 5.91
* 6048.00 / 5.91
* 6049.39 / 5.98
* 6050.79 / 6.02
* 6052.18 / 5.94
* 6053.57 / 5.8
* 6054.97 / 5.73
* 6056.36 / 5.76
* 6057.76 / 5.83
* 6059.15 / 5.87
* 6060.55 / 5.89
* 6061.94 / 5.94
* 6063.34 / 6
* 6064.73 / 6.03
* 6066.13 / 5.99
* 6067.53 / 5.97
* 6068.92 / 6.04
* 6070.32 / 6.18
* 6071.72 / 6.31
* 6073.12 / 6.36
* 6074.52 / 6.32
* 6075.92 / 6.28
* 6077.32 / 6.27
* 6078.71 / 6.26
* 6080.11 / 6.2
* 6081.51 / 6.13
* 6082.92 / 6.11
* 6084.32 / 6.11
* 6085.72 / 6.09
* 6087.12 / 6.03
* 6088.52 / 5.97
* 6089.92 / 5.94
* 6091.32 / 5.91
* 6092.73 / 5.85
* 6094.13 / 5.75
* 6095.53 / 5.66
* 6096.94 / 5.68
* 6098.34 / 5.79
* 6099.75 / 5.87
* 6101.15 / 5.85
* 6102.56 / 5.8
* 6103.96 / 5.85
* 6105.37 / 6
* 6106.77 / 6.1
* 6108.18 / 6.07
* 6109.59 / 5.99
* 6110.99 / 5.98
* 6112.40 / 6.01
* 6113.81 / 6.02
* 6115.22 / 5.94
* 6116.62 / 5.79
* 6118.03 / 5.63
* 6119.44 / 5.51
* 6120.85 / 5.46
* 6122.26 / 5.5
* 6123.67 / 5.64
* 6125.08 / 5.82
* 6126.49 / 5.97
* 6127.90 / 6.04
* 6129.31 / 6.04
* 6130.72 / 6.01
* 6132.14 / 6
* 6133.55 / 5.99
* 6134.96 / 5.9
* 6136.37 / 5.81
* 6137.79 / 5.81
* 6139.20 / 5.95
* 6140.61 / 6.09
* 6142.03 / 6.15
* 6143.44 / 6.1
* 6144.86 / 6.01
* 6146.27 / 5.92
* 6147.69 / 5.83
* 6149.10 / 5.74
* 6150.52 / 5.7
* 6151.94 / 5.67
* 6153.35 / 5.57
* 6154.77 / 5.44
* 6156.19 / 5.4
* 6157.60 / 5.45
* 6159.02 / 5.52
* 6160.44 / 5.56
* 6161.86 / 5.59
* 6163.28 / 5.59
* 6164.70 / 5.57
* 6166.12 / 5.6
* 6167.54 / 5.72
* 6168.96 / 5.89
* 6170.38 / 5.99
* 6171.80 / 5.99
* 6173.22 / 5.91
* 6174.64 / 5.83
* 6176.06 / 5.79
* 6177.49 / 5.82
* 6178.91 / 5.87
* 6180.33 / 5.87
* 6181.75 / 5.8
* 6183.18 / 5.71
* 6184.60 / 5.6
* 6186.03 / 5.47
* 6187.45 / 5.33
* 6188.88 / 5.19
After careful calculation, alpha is -1.2 angstrom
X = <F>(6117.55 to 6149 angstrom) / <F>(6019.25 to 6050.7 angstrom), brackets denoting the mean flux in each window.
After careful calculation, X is 1.0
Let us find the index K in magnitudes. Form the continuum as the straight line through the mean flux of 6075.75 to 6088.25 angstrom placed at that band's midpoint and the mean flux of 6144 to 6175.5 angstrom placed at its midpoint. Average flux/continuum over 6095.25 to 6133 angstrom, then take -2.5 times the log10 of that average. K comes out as 0.02 mag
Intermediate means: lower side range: 6.15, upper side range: 5.71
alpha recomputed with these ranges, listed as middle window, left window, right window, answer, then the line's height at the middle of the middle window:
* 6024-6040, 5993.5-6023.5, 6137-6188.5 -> 0.32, 5.77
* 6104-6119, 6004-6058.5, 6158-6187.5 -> -0.54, 5.74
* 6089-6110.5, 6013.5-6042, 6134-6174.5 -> -0.63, 5.71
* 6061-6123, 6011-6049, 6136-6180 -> -2.53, 5.73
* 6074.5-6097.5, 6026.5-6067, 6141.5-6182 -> -0.87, 5.81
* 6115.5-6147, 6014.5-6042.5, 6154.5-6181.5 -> -1.00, 5.69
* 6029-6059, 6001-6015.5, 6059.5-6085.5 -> 0.92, 6.01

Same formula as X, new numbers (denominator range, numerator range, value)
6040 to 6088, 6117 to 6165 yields 0.96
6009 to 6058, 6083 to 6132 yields 1.02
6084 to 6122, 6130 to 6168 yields 0.98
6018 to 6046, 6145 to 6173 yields 1.00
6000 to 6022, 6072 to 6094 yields 1.06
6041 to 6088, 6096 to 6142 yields 0.98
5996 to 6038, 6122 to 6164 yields 1.01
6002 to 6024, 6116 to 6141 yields 1.01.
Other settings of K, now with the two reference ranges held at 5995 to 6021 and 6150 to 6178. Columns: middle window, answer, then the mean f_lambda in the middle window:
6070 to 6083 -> -0.09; 6.25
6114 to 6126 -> 0.01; 5.68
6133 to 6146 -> -0.05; 5.98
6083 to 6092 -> -0.05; 6.02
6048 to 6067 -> -0.03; 5.91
